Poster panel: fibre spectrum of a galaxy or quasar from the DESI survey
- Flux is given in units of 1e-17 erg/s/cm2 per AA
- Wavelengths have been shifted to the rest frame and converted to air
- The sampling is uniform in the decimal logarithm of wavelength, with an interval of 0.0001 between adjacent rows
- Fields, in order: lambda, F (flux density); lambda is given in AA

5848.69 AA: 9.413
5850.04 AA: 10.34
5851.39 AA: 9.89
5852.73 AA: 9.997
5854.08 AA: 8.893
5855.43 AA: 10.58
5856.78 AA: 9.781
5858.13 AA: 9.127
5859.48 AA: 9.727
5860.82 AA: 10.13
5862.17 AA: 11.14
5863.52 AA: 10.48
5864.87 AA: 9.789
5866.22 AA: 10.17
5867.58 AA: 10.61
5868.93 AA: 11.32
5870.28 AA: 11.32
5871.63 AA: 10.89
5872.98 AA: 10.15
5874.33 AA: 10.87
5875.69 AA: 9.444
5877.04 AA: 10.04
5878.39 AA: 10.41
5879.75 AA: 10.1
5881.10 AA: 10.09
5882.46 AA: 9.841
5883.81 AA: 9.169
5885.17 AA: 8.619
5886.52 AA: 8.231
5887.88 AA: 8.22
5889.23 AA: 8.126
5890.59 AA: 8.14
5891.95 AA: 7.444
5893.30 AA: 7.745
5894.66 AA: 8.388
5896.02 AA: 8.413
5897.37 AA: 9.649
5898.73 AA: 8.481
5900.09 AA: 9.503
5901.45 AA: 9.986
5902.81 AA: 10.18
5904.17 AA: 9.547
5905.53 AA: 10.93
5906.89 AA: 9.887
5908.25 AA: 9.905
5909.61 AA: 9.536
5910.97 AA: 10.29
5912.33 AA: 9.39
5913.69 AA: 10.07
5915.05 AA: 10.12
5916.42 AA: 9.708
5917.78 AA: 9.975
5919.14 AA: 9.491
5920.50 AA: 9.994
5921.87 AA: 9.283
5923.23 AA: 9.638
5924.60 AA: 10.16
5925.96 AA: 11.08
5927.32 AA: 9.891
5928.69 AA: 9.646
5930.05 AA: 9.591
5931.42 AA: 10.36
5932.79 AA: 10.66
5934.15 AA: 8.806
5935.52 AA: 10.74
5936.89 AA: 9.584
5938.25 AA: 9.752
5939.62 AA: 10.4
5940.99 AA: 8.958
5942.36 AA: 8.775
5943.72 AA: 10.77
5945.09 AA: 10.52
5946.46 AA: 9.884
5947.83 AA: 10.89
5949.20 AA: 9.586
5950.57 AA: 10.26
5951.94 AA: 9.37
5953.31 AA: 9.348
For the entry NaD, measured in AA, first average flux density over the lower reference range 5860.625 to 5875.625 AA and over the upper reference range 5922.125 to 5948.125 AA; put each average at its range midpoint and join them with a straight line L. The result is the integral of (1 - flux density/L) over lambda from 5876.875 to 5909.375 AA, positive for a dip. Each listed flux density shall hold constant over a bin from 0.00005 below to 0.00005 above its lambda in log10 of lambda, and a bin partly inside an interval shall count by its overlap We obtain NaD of 3.63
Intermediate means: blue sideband 10.6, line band 9.2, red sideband 9.98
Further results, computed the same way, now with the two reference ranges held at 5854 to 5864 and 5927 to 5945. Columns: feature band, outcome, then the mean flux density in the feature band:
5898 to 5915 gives 0.19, 9.82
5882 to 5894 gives 1.93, 8.37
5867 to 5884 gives -0.60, 10.4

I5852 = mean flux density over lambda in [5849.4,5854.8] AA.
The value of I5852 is 9.78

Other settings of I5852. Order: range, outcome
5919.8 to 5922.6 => 9.64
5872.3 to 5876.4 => 10.2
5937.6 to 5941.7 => 9.68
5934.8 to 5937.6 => 10.1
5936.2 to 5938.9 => 9.68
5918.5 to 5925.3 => 9.72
